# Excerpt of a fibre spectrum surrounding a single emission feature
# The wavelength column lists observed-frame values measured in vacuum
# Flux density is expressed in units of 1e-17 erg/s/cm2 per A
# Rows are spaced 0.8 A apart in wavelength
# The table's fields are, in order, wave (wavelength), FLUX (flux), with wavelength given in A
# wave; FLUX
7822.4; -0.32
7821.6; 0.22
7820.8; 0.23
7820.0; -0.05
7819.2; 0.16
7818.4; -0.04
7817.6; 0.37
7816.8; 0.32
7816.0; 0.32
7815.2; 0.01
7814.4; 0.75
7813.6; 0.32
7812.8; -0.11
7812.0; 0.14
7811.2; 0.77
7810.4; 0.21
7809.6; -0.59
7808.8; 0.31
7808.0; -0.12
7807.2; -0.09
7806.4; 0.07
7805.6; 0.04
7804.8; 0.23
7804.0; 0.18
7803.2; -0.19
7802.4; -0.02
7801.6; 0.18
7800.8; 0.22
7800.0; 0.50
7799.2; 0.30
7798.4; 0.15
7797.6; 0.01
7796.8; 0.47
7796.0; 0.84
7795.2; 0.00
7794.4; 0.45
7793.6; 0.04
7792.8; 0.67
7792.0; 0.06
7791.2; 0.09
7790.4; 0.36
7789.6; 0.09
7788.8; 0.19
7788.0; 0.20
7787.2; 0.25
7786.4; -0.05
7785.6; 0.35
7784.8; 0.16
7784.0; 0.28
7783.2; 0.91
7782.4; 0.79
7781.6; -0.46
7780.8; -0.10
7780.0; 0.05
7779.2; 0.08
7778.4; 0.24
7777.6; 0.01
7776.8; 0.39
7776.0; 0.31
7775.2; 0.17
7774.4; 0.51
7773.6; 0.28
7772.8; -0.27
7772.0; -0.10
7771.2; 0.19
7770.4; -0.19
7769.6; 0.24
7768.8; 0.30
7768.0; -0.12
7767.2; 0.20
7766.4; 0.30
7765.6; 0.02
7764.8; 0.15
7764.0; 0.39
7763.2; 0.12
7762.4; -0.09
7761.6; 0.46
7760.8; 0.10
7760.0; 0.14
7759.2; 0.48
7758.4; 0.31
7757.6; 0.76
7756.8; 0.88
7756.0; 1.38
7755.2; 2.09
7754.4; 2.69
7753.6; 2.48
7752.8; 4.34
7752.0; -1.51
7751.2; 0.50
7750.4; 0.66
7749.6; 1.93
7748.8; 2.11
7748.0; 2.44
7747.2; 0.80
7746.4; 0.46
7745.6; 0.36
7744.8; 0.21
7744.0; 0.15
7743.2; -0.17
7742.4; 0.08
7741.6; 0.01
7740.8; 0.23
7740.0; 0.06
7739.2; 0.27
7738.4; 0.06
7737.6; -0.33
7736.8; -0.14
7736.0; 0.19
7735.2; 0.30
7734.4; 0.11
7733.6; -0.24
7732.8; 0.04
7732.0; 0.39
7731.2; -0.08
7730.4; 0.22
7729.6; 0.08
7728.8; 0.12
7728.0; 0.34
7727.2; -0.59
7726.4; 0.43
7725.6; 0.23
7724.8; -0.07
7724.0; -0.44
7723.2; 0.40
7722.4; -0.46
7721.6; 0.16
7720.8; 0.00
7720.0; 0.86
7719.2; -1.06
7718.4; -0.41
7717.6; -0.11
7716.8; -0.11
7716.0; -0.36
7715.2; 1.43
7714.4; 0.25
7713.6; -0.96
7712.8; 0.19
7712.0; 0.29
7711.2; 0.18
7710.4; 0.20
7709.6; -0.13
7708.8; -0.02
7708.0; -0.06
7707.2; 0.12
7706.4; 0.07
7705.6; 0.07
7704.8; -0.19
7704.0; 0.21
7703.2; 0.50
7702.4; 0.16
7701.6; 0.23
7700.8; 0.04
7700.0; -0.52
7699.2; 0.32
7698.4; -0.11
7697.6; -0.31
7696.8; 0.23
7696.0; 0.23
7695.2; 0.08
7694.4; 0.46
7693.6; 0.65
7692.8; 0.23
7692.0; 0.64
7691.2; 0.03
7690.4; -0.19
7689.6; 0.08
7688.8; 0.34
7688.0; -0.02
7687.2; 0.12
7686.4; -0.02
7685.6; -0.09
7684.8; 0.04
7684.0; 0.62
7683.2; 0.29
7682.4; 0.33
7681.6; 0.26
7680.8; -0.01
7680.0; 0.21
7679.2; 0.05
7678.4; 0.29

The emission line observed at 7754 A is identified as [O II] 3727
